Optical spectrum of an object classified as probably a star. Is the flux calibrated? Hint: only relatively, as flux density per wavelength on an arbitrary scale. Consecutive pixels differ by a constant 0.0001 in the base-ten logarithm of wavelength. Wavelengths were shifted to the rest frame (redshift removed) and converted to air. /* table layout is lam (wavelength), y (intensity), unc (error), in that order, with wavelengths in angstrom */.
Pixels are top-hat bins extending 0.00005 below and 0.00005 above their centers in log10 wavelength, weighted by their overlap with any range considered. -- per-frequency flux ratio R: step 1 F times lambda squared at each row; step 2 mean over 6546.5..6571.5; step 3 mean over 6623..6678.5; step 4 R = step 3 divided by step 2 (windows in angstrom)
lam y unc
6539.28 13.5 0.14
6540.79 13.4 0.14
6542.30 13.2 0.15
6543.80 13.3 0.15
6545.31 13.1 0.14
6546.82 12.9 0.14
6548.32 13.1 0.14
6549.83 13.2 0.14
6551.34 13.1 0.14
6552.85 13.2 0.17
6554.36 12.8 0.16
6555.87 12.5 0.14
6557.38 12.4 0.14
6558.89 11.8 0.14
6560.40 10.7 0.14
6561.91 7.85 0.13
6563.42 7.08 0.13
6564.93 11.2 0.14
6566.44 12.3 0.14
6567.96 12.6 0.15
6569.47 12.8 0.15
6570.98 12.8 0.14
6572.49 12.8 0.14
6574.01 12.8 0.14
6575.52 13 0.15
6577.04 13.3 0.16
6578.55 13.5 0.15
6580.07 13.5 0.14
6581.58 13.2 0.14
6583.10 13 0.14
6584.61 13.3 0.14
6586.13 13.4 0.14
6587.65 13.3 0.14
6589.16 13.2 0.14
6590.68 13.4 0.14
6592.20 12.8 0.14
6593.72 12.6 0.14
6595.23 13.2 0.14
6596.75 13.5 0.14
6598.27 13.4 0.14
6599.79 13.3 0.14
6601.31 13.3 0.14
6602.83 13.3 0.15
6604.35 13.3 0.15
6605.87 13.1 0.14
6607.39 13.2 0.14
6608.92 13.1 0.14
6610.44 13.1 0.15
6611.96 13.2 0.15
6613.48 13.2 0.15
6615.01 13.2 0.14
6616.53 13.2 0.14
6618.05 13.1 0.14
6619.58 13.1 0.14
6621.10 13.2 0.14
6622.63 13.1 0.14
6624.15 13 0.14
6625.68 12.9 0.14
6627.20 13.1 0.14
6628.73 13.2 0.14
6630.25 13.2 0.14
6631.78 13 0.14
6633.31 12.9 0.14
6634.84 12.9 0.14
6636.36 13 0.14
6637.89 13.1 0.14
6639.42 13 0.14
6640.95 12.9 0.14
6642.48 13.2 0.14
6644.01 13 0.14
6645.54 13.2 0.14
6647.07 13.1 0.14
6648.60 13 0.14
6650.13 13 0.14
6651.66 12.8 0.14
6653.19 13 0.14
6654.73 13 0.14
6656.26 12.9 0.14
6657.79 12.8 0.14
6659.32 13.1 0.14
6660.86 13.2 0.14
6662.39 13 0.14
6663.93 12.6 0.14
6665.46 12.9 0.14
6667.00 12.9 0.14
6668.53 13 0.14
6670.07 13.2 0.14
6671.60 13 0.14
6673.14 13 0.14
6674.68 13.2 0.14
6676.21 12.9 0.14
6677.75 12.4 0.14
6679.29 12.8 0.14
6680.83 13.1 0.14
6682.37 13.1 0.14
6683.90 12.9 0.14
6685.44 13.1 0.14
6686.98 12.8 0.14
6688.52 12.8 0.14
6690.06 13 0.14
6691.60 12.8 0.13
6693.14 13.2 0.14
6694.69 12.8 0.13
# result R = 1.12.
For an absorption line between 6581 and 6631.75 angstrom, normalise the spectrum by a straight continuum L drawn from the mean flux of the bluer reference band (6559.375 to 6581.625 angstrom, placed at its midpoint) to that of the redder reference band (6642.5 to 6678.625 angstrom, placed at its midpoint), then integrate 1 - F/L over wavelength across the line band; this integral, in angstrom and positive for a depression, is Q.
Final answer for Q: -3.4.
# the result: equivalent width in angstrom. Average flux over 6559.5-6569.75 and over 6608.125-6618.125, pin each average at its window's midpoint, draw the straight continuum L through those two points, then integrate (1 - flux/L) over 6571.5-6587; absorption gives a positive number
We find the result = -2.5 angstrom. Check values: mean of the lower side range 10.6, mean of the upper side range 13.2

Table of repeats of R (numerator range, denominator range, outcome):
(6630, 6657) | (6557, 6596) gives 1.07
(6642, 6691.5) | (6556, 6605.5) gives 1.06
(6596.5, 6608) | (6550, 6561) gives 1.09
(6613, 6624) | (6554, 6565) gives 1.25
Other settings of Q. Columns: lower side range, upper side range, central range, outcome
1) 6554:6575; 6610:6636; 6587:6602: -1.01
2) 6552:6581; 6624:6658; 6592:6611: -1.02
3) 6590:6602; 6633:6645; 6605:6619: -0.04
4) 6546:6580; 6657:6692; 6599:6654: -2.08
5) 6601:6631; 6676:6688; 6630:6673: 0.05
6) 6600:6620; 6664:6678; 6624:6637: 0.08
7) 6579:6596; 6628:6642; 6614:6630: -0.06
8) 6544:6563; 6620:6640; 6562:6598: -0.48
